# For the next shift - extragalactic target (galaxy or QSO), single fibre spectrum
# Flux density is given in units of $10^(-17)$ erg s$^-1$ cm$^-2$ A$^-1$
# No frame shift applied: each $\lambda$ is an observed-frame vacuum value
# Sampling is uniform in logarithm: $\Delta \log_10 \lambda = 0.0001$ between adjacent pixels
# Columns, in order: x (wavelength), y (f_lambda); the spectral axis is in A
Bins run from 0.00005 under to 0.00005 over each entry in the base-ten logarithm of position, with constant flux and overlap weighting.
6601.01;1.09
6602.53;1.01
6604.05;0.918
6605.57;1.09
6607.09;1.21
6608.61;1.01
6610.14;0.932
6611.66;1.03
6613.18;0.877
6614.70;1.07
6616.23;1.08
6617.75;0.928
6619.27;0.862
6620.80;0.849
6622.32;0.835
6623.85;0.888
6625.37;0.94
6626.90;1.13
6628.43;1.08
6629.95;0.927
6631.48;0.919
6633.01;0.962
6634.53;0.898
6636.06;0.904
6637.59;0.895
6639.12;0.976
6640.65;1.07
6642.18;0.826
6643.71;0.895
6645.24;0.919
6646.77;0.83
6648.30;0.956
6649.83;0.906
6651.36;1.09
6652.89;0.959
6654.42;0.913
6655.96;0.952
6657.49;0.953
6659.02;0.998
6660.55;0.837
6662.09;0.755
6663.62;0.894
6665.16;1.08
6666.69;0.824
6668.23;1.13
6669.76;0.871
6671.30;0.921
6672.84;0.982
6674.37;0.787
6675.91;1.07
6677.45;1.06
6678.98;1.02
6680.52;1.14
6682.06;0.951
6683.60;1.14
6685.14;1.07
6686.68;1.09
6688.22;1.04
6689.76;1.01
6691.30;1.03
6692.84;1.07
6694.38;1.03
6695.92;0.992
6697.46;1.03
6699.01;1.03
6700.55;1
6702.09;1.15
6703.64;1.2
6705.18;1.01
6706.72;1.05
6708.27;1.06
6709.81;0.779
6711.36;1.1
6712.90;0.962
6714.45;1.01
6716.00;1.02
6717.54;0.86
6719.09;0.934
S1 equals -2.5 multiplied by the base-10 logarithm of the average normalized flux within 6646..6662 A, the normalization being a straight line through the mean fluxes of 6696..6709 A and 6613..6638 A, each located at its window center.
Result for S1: 0.065 mag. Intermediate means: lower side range 0.946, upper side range 1.06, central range 0.932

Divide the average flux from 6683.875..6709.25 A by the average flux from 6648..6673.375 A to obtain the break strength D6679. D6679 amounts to 1.1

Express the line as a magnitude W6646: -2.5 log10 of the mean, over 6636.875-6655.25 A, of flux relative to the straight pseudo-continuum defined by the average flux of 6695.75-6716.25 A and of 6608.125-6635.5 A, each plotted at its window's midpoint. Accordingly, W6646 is 0.046 mag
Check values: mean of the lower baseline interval 0.955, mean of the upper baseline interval 1.03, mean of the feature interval 0.936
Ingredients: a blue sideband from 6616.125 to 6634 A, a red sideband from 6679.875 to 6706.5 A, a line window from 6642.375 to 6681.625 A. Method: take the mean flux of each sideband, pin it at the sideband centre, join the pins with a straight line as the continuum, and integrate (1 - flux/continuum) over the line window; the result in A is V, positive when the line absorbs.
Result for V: 2.3 A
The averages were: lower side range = 0.945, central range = 0.948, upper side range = 1.06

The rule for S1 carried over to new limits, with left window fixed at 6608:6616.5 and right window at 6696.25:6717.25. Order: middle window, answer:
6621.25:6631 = 0.04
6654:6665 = 0.11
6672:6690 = -0.01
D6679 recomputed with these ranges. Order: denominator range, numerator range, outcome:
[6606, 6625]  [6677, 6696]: 1.09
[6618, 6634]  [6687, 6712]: 1.10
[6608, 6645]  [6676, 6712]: 1.10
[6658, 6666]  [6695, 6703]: 1.14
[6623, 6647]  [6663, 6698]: 1.07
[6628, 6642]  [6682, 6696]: 1.10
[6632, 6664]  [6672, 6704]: 1.13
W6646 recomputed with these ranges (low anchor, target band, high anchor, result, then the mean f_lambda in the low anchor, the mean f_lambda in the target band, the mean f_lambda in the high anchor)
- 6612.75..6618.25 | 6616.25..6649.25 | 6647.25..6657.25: 0.05 mag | 0.998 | 0.931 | 0.959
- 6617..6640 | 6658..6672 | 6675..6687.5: 0.11 mag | 0.933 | 0.924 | 1.06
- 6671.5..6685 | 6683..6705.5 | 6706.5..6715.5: -0.06 mag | 1.02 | 1.06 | 0.99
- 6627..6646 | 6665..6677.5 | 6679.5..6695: 0.07 mag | 0.946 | 0.959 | 1.06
